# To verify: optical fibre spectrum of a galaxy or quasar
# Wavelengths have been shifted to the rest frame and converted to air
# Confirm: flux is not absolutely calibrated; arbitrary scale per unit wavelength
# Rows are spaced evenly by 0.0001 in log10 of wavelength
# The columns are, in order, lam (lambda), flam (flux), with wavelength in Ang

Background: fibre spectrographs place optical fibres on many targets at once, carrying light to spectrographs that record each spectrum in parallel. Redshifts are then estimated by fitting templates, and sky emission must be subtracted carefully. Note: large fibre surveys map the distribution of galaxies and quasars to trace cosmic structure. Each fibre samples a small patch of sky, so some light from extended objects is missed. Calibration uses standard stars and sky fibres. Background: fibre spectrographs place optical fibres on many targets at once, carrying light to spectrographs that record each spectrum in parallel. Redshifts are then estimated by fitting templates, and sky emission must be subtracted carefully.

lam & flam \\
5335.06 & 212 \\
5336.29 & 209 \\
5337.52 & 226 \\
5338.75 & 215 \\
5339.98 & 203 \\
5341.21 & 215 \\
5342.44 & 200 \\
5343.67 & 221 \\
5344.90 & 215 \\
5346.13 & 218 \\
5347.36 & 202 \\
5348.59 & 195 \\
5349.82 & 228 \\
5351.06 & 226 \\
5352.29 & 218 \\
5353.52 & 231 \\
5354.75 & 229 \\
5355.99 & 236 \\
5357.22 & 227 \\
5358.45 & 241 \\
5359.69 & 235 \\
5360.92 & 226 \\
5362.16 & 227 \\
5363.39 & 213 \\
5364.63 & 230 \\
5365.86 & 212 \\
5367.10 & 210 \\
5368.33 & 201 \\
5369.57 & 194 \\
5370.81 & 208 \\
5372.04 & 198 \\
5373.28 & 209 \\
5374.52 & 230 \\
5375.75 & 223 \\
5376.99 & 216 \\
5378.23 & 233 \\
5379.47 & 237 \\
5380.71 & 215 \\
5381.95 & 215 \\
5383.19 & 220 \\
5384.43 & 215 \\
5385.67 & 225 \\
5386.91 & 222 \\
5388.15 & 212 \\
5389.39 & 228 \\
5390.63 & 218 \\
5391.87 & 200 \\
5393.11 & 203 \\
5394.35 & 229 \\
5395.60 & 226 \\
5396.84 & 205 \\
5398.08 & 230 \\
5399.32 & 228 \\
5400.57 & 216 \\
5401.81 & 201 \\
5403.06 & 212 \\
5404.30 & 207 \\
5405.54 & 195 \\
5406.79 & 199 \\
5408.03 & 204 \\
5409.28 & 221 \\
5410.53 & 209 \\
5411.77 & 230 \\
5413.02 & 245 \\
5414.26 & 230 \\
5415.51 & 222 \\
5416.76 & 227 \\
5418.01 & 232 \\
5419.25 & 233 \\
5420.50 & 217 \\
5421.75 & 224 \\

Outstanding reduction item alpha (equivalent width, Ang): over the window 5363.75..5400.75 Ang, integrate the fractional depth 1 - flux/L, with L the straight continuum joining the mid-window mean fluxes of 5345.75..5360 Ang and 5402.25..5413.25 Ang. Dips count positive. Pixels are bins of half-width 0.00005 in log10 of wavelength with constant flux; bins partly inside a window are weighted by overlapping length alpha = 0.1 Ang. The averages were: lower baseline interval 224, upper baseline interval 212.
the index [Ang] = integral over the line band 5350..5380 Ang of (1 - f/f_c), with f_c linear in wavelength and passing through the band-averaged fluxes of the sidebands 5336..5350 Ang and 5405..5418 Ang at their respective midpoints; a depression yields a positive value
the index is -1.0 Ang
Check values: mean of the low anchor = 212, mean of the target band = 221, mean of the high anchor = 219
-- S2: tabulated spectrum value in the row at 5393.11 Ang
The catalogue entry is 203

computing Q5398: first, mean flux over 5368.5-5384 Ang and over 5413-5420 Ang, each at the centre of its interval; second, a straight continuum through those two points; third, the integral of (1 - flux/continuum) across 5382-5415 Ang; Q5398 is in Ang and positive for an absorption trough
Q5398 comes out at 1.07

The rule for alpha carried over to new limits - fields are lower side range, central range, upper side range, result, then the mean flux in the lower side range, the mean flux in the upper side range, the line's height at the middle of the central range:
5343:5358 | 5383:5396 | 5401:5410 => -0.47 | 221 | 206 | 210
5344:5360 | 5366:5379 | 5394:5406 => 0.41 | 223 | 215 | 219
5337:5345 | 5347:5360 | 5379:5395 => -0.60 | 213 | 218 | 215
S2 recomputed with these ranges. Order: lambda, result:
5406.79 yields 199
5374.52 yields 230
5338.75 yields 215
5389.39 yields 228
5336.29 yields 209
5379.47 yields 237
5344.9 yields 215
